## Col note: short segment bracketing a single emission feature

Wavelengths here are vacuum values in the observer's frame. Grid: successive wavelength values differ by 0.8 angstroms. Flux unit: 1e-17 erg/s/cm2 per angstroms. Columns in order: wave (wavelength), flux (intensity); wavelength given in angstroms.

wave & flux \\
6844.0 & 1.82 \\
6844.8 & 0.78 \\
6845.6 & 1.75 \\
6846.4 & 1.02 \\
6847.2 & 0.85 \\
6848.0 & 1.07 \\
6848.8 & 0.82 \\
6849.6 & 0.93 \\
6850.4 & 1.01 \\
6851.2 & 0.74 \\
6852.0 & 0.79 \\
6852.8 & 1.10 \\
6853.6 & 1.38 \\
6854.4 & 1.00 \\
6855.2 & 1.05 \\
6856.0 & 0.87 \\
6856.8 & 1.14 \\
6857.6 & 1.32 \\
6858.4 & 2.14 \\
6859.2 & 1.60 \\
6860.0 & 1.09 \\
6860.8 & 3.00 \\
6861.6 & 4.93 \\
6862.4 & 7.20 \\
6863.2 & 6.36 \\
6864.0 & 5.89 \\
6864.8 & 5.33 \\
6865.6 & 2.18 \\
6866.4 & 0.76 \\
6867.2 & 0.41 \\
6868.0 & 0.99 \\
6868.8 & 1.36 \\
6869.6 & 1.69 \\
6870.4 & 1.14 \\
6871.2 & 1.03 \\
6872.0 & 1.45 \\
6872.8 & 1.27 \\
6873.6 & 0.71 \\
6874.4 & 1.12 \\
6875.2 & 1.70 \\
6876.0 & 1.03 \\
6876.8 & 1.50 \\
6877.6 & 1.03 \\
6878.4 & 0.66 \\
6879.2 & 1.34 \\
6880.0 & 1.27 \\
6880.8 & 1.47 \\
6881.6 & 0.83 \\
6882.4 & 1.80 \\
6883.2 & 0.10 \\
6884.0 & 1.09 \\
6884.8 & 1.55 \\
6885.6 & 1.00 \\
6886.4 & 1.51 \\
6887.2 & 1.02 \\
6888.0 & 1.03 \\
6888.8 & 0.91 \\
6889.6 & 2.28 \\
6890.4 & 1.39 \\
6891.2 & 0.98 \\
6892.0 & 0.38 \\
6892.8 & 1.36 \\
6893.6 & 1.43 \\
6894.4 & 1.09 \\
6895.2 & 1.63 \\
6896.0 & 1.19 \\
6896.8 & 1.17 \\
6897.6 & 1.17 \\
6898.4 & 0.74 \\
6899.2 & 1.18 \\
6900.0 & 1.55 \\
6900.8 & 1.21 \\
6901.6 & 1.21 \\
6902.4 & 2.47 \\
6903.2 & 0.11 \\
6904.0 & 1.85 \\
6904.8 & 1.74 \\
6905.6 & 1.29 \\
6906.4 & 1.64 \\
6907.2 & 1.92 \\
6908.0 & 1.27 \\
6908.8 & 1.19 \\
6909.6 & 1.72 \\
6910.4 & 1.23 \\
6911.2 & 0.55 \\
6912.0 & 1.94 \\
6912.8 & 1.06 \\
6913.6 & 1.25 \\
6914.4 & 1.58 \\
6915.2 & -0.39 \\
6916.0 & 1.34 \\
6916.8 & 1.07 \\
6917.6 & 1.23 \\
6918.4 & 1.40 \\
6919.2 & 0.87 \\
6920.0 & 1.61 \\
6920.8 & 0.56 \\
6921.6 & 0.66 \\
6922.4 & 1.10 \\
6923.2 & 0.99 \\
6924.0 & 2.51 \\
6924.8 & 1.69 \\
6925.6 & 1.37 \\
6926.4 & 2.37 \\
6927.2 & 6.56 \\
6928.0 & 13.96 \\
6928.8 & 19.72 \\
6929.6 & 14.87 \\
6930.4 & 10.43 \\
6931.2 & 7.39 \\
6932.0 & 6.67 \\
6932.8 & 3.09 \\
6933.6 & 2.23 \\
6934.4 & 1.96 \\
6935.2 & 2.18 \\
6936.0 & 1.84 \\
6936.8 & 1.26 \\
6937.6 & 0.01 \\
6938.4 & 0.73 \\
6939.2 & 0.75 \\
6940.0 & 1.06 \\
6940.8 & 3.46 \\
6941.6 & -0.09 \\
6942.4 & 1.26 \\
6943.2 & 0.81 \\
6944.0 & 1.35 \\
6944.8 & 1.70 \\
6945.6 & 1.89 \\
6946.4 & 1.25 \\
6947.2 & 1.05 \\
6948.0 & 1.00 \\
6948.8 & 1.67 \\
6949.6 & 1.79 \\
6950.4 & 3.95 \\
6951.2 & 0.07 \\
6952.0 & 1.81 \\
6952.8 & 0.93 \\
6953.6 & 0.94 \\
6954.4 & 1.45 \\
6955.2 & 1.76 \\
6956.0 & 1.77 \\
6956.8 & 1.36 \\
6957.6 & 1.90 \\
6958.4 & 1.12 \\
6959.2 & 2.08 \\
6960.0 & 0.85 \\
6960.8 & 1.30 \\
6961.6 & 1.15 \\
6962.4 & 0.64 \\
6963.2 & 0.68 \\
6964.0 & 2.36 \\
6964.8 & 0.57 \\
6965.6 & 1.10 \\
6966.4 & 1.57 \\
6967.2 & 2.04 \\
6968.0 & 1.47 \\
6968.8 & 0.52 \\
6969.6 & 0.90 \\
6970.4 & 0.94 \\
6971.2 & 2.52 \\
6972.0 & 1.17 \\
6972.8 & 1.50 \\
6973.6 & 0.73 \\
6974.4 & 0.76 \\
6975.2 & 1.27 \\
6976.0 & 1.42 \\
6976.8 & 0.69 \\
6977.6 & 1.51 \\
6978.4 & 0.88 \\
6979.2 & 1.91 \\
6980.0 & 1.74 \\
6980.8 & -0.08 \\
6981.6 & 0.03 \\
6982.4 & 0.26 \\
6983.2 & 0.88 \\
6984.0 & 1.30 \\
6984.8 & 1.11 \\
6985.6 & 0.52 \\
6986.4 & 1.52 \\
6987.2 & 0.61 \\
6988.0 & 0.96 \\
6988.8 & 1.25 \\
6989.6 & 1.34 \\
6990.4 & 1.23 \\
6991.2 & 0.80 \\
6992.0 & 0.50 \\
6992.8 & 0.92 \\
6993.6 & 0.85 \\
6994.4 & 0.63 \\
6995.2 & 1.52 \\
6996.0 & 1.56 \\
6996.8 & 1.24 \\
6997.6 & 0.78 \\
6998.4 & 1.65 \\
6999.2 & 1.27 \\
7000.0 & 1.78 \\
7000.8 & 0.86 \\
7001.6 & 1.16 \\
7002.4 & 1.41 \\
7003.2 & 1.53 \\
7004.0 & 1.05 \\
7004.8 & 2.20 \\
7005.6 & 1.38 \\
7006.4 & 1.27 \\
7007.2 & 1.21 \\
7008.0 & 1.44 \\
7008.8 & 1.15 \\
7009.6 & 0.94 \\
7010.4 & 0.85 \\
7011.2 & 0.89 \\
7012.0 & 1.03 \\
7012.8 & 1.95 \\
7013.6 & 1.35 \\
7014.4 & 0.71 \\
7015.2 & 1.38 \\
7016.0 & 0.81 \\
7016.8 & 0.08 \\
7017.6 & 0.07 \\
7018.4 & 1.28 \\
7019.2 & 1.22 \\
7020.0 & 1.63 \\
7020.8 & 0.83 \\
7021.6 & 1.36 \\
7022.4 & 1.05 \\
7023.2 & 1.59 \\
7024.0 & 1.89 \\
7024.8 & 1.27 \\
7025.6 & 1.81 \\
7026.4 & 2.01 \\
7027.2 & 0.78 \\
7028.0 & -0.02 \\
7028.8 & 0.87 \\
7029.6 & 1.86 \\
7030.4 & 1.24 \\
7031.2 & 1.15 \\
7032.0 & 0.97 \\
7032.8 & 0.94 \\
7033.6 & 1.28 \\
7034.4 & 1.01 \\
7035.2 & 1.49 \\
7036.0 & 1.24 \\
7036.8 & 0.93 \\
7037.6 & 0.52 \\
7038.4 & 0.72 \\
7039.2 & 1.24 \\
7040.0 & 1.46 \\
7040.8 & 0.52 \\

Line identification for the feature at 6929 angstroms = [O III]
